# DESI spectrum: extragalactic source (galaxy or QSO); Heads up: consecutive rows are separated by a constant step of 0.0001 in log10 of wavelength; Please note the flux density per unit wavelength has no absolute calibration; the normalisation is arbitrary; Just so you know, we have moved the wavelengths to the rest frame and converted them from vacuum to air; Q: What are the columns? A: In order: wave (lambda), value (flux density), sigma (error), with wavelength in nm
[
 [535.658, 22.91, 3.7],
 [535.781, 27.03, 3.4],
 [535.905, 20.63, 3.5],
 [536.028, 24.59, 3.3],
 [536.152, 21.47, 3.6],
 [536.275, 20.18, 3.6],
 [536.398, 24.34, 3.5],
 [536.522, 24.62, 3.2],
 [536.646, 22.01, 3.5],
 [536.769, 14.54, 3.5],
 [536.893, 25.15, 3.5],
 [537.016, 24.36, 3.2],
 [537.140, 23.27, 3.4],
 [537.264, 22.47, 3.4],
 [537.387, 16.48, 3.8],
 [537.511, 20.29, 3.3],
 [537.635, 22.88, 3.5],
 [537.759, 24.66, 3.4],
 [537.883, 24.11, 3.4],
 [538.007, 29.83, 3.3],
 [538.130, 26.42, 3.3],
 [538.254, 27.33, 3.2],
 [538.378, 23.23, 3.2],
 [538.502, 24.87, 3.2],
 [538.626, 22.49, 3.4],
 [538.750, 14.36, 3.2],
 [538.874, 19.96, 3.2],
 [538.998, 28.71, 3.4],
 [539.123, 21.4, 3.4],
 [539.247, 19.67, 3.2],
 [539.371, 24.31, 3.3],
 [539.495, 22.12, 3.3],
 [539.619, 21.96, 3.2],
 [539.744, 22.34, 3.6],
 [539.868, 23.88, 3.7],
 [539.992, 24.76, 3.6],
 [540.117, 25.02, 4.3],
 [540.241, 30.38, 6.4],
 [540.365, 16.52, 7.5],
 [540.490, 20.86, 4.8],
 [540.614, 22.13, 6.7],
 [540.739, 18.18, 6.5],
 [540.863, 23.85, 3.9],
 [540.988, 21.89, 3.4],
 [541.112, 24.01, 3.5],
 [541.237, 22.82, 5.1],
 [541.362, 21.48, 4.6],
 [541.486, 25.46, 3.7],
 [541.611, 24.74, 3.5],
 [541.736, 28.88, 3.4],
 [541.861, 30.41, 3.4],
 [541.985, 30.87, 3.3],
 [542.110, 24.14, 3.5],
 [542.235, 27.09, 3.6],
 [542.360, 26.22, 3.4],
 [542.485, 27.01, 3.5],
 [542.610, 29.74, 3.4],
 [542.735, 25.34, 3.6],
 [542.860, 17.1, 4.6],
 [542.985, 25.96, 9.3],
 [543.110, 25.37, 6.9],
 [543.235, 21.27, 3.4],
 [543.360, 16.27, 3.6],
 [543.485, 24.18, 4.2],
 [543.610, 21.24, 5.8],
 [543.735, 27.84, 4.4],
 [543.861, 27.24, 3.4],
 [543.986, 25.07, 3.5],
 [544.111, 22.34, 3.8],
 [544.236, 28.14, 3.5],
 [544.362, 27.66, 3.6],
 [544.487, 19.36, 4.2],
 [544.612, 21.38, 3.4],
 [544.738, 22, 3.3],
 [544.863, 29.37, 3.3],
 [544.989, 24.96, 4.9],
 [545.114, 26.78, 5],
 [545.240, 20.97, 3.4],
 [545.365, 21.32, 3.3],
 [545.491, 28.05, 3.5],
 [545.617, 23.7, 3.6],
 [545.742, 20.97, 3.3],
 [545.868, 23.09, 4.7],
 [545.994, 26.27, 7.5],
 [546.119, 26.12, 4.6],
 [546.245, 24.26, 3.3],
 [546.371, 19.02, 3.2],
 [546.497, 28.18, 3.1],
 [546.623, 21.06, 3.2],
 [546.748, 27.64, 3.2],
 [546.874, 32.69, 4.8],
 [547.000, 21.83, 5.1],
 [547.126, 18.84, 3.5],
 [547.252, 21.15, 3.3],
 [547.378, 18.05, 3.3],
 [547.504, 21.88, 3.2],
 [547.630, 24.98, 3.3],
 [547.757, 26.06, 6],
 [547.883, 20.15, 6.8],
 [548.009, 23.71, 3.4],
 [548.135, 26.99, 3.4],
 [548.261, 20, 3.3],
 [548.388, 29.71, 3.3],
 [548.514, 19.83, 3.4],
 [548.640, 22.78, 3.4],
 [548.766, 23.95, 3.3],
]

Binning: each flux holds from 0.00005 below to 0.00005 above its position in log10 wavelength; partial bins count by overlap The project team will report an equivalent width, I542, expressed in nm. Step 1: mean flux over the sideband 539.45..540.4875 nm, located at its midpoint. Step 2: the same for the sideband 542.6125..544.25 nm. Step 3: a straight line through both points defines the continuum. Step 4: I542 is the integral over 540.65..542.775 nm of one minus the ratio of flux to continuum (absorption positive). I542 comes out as -0.17 nm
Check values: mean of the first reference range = 23.2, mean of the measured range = 25.4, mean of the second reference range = 23.7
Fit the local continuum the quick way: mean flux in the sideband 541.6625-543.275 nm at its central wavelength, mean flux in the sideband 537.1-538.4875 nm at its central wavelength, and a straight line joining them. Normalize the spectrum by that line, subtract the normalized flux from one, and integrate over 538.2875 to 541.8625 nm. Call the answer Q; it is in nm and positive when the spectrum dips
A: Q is 0.27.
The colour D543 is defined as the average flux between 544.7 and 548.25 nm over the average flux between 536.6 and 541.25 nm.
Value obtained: 1.05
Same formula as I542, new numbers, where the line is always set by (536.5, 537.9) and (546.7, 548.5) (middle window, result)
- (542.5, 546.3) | -0.17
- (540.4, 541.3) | 0.03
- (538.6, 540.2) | -0.01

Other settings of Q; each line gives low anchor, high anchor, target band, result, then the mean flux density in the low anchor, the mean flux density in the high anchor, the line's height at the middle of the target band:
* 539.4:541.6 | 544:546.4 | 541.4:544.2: -0.20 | 22.9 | 24.1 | 23.5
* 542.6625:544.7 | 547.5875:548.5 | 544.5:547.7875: 0.02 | 23.5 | 24.2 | 23.9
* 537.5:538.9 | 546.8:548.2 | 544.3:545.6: -0.04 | 23.6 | 23.3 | 23.4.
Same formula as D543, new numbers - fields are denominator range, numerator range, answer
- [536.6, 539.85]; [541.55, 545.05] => 1.10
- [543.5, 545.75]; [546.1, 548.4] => 0.97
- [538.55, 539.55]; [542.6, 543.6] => 1.05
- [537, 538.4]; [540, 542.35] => 1.03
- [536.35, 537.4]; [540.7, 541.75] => 1.05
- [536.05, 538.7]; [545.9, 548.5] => 1.03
